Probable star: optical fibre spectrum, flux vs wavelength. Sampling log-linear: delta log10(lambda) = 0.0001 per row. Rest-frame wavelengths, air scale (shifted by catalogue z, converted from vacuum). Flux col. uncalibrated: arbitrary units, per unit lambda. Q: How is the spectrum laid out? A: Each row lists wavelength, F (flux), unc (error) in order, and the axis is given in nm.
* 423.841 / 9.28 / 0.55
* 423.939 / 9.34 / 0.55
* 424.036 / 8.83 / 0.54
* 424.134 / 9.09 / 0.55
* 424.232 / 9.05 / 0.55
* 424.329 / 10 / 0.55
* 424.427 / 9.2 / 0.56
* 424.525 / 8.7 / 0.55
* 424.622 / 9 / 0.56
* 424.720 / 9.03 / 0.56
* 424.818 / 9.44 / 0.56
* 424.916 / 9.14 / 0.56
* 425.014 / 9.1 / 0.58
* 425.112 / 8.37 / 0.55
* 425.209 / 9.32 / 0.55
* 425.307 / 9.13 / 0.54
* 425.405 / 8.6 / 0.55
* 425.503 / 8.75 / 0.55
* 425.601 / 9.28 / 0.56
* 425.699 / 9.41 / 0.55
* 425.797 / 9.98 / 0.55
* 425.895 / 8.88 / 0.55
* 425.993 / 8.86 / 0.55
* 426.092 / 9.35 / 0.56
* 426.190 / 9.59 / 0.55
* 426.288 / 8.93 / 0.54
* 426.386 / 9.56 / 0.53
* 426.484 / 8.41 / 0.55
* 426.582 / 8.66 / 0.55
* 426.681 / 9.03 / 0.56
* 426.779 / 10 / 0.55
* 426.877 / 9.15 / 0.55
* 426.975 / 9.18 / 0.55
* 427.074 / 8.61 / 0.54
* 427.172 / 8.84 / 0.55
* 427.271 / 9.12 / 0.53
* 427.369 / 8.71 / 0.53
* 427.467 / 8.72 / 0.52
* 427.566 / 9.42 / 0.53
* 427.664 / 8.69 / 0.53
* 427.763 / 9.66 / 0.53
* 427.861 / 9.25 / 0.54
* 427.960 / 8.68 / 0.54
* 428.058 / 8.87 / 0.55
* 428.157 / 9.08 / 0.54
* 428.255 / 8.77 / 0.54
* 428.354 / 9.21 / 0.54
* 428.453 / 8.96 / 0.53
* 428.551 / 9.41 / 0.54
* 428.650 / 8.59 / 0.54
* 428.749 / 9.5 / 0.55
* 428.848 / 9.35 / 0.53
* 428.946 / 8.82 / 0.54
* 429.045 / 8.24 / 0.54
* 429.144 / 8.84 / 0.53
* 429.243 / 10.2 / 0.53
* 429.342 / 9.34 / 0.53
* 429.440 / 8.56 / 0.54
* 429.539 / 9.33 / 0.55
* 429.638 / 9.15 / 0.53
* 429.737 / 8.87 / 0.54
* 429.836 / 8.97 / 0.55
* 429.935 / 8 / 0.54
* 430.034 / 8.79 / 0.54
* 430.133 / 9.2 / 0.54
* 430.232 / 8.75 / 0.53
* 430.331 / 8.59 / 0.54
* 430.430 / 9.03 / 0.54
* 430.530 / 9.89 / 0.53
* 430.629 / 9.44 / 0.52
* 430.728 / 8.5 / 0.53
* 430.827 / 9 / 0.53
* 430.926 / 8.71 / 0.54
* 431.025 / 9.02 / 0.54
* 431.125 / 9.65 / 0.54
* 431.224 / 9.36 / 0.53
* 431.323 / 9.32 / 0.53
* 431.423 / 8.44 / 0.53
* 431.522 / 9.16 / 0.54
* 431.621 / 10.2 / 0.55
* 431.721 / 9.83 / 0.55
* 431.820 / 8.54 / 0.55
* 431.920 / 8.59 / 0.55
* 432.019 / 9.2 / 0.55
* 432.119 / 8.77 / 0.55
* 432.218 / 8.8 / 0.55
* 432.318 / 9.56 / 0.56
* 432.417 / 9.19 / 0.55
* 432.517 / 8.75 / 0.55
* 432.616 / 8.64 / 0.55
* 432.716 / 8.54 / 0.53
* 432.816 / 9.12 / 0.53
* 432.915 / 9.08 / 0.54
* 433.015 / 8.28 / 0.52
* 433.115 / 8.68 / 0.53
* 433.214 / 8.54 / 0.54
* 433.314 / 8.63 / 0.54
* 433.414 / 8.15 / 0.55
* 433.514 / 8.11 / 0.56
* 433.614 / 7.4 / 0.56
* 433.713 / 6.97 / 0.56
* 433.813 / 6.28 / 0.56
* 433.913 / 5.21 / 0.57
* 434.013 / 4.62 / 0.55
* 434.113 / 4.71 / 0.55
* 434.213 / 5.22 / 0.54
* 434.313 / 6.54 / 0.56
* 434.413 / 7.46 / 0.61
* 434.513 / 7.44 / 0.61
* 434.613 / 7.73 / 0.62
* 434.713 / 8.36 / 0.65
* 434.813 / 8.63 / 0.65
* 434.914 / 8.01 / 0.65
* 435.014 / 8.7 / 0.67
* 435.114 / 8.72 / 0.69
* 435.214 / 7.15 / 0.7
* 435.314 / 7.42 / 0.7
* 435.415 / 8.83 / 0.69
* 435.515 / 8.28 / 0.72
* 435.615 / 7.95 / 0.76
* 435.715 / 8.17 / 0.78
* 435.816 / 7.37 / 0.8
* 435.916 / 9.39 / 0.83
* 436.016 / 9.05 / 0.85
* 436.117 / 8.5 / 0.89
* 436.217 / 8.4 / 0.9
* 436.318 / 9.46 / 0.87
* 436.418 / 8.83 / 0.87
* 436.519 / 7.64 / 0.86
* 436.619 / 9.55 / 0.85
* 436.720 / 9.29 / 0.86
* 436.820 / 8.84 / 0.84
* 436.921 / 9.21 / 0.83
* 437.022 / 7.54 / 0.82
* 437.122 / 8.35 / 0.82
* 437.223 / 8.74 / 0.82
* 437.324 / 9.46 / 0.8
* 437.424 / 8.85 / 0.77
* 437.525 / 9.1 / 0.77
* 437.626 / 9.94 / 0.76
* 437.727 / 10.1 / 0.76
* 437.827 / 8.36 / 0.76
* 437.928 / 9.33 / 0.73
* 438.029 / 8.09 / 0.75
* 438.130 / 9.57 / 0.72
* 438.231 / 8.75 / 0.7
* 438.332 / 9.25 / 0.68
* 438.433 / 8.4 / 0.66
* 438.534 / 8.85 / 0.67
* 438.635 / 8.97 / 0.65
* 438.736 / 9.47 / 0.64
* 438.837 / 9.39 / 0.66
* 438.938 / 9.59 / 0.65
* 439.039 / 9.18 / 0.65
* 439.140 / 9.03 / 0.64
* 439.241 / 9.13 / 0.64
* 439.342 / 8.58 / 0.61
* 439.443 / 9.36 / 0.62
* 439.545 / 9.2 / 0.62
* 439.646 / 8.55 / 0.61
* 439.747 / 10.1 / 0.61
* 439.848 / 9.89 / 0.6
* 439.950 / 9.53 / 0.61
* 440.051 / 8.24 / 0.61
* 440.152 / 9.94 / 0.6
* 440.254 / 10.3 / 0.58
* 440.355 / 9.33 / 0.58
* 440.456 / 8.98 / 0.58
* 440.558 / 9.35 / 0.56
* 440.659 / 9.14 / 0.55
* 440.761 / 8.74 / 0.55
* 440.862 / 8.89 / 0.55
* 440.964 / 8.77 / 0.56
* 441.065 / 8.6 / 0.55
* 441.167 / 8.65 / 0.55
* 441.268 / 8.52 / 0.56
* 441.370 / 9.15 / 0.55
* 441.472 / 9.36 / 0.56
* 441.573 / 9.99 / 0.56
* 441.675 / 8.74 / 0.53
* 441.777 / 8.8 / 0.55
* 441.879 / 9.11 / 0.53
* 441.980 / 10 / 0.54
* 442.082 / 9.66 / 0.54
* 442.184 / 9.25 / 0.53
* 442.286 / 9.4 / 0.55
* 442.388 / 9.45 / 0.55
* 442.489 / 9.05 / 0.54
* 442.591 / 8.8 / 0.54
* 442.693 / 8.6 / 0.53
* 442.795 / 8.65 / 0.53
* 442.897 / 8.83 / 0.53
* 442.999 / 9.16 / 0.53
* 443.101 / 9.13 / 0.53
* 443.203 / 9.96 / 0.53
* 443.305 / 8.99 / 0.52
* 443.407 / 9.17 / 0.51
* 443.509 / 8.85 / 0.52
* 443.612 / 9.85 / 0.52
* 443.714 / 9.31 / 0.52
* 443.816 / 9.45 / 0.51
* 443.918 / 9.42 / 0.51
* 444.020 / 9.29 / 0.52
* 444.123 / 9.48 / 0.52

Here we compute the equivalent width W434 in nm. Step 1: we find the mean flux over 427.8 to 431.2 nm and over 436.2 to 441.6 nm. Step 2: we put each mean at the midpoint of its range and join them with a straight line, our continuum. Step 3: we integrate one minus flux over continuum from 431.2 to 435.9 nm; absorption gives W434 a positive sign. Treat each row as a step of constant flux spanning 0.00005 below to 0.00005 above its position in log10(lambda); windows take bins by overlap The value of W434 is 0.49 nm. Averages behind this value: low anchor 9.02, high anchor 9.07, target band 8.1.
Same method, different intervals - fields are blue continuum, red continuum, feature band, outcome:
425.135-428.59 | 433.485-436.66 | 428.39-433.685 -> -0.35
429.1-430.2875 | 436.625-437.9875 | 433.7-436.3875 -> 0.42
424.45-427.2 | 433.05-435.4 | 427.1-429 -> -0.09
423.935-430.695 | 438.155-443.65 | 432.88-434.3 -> 0.31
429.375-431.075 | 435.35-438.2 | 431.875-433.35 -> 0.01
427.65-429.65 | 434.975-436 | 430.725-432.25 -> -0.06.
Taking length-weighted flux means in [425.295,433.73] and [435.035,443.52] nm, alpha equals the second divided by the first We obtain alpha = 1.0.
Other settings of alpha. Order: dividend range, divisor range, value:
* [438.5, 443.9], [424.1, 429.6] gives 1.01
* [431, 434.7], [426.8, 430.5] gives 0.91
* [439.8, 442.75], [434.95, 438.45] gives 1.05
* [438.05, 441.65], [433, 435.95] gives 1.21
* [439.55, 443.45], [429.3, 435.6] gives 1.10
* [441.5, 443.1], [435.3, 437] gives 1.07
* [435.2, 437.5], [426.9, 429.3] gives 0.95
